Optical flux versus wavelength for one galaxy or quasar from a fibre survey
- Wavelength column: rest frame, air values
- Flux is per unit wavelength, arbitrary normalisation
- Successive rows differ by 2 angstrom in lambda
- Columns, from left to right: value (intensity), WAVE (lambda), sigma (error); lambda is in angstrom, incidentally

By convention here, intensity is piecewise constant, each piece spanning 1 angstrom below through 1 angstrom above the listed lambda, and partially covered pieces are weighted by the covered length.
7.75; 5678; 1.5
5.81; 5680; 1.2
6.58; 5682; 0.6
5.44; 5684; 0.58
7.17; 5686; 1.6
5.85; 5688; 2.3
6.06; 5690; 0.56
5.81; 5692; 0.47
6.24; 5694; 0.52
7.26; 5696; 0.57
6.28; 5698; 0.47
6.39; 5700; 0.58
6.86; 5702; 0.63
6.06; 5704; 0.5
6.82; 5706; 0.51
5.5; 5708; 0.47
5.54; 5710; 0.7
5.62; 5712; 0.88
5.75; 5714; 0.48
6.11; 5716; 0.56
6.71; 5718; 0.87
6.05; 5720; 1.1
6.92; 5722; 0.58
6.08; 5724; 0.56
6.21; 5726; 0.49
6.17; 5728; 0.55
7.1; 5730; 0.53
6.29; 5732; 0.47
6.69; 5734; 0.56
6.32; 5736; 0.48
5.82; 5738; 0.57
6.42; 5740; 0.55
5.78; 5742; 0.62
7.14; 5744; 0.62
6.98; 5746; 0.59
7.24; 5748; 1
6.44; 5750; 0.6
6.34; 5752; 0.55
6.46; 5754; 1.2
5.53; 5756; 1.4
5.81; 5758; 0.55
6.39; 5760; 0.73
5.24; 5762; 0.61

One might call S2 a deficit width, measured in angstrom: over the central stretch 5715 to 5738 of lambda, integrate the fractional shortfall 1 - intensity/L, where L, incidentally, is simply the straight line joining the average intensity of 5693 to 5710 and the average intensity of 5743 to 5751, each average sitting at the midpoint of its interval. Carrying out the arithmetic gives 1.0 angstrom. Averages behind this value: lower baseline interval 6.37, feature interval 6.4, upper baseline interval 6.95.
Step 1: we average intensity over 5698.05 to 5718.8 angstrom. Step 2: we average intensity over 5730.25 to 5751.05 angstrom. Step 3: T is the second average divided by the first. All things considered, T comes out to 1.06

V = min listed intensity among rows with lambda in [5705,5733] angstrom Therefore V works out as 5.5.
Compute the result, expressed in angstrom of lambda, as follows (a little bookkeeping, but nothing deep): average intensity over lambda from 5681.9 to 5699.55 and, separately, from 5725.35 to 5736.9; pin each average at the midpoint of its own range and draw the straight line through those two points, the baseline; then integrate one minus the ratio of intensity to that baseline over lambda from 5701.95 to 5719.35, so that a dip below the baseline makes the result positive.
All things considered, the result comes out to 0.9 angstrom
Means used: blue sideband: 6.29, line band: 6.07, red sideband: 6.47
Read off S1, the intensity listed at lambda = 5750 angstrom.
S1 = 6.44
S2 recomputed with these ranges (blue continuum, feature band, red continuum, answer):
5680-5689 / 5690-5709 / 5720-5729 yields -0.3 angstrom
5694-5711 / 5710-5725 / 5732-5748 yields 0.6 angstrom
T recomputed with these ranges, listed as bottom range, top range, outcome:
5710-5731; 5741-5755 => 1.06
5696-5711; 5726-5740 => 1.02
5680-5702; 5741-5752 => 1.06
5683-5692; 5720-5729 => 1.04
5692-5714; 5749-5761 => 0.99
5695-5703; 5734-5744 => 0.93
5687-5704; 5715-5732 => 1.01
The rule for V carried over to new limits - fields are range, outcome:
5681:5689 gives 5.44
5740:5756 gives 5.53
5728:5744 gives 5.78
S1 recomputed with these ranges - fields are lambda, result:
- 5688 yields 5.85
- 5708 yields 5.5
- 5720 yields 6.05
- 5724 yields 6.08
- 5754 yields 6.46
